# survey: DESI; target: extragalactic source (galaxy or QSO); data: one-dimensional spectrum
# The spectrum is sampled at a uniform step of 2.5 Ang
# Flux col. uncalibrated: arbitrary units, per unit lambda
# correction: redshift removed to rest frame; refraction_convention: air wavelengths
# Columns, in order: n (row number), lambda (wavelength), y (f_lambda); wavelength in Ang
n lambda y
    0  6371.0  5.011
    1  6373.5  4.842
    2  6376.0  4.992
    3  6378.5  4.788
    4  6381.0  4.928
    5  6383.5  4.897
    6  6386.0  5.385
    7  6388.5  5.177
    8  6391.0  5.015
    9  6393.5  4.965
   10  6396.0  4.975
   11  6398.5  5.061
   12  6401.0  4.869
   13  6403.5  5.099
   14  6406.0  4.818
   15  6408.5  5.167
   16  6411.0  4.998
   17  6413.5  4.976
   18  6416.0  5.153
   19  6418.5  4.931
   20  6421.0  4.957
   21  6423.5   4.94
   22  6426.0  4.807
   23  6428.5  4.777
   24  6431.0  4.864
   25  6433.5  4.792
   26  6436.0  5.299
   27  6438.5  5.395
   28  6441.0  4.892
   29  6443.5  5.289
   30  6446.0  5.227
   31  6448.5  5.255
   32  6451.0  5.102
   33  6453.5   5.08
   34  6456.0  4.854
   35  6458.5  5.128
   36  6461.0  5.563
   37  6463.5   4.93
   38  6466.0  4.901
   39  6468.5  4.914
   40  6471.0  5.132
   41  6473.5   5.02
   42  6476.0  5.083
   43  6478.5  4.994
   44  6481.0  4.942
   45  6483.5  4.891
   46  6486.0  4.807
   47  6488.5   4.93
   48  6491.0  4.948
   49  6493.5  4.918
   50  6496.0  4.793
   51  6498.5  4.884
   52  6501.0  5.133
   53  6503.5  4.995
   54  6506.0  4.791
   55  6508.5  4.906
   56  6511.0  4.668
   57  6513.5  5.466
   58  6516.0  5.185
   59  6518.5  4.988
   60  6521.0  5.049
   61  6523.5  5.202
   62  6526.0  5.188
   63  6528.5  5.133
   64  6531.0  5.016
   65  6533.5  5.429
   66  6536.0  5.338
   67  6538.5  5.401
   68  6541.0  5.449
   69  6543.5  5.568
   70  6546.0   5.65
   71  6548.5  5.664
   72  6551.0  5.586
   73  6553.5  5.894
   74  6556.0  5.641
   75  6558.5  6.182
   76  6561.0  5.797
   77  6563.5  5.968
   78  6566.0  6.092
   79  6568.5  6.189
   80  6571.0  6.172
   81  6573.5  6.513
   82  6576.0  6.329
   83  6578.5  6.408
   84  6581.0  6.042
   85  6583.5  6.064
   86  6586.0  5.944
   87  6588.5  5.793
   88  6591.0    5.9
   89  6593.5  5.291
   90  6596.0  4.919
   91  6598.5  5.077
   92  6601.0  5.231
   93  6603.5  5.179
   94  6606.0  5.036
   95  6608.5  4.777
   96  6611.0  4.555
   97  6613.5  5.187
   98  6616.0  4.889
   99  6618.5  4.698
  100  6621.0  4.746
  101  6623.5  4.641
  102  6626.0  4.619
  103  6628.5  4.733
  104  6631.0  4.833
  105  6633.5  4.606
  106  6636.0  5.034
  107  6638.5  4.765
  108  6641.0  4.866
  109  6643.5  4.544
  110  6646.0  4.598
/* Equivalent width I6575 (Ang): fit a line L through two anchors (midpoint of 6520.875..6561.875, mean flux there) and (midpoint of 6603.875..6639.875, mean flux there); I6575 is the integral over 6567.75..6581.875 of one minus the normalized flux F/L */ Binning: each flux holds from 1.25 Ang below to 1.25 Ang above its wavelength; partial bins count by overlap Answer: -2.93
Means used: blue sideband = 5.49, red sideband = 4.8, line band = 6.28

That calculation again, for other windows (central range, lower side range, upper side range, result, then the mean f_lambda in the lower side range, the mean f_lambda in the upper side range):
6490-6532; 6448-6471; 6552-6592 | 3.9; 5.08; 6.06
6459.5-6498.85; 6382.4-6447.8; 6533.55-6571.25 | 2.8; 5.03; 5.75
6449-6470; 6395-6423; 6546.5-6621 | 0.4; 5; 5.61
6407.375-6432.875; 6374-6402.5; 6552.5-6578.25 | 1.2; 5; 6.09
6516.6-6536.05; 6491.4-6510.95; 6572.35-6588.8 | 0.5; 4.9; 6.17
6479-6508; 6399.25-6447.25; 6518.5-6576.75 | 2.5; 5.01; 5.65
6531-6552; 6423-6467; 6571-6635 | -1.1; 5.06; 5.3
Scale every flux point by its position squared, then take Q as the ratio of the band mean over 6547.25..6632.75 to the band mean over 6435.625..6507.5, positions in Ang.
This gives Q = 1.1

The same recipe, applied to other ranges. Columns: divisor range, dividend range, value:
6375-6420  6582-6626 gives 1.10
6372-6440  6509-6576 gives 1.16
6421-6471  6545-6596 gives 1.22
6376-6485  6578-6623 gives 1.11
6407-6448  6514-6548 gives 1.09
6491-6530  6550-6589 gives 1.23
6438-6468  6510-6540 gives 1.03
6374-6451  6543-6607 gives 1.21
